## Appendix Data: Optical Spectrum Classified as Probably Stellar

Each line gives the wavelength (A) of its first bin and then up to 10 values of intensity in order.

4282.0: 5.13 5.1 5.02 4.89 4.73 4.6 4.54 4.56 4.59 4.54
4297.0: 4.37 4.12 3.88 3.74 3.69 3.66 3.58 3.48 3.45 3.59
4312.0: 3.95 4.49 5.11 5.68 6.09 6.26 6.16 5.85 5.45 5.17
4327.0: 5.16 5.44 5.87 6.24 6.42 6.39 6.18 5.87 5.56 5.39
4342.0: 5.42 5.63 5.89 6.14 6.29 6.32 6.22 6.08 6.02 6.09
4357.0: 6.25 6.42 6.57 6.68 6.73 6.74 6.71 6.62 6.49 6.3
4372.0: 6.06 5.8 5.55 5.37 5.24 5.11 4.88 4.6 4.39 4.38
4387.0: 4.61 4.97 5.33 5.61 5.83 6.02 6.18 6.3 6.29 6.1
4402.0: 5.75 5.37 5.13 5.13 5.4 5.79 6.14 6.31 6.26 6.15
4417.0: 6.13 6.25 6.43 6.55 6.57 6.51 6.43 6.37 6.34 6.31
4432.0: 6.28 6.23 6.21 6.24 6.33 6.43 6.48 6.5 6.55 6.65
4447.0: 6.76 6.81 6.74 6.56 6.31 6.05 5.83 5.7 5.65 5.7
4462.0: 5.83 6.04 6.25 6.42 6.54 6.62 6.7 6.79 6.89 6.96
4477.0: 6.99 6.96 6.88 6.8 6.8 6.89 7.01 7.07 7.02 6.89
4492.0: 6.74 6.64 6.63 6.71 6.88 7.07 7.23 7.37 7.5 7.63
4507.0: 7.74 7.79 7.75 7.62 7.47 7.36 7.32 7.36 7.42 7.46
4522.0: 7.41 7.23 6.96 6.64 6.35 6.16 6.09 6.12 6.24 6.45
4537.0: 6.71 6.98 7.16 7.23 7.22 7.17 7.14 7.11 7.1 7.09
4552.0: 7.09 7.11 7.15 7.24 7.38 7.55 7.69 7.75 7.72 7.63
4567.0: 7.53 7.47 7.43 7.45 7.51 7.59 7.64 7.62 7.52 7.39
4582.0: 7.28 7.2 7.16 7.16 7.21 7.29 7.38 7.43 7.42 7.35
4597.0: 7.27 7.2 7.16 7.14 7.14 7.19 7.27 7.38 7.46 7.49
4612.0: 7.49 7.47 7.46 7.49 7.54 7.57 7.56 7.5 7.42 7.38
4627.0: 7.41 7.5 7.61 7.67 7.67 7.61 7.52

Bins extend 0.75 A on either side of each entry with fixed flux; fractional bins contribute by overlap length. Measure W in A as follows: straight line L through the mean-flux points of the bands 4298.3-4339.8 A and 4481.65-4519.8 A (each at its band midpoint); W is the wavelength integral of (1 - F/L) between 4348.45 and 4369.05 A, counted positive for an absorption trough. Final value -3.4 A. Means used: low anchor 5.03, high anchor 7.19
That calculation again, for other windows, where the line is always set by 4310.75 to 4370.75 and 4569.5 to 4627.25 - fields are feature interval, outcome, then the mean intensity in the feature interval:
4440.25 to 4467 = 1.2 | 6.27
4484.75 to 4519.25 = -1.9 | 7.22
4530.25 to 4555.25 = 0.7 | 6.89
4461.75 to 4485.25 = 0.1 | 6.66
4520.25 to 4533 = 0.5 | 6.7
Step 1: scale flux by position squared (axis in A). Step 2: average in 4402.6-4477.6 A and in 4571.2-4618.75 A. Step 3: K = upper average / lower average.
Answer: 1.26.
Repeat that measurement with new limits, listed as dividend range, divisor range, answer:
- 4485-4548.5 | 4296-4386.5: 1.40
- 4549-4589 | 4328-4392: 1.39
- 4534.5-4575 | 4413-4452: 1.20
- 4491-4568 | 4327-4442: 1.28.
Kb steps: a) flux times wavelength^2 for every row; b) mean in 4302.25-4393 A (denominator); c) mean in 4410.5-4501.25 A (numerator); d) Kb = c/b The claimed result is 1.2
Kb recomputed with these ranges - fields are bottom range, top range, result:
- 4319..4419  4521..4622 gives 1.36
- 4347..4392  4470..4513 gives 1.29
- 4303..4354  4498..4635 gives 1.50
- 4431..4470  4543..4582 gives 1.24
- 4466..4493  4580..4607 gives 1.12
